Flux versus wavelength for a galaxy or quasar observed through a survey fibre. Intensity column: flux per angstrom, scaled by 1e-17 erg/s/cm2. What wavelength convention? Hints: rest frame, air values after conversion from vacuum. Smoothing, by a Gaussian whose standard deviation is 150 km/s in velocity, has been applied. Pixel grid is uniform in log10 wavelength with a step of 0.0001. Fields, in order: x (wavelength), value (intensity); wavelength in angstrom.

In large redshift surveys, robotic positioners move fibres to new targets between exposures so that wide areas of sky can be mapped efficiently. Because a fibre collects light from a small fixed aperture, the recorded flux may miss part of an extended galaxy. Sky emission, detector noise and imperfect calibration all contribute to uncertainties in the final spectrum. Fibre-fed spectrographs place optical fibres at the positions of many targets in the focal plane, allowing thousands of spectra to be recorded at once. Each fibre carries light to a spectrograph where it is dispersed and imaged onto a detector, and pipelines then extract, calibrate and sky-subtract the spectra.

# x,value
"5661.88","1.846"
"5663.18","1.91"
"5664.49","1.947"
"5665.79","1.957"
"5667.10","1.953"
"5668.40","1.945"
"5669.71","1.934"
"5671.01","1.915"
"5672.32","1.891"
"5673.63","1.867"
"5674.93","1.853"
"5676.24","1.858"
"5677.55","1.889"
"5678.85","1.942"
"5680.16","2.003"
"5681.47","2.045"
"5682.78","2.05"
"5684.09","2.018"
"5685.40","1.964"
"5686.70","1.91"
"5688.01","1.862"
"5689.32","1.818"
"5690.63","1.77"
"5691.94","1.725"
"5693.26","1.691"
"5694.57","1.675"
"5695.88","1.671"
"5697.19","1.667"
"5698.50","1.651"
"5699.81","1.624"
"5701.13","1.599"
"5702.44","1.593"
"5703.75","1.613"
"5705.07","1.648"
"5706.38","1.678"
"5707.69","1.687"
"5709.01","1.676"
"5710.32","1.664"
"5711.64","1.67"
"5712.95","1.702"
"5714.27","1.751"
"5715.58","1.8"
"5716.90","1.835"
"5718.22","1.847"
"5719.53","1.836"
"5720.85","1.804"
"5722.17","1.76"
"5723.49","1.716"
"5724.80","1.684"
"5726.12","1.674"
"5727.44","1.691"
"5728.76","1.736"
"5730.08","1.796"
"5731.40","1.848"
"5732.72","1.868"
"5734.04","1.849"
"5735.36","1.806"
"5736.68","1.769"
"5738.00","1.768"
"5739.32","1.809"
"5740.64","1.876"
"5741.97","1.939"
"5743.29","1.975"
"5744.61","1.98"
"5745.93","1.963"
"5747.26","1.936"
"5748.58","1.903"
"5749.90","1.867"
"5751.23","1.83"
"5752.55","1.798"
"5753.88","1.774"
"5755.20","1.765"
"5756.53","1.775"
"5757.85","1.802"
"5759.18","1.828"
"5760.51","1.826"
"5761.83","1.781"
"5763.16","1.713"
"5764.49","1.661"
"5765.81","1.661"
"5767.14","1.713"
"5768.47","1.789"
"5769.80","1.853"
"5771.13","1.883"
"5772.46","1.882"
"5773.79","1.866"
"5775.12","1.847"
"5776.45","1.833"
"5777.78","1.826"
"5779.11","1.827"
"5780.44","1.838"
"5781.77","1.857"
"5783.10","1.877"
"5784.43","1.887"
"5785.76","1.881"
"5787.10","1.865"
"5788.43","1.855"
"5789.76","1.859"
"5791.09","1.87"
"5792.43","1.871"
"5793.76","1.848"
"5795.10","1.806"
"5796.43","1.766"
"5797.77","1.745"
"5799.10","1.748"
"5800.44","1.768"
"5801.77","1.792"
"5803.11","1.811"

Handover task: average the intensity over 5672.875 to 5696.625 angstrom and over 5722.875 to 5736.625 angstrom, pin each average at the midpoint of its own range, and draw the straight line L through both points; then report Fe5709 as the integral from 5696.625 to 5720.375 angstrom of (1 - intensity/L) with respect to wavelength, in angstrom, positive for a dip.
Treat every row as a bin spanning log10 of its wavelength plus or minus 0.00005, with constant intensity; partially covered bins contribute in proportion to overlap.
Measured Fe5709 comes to 1.52 angstrom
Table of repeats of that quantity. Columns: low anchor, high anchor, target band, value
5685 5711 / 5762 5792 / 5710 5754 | -1.3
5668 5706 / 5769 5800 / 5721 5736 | 0.5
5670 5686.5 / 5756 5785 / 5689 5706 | 2.2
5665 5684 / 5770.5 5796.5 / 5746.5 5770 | 1.0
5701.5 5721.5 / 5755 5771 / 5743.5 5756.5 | -0.8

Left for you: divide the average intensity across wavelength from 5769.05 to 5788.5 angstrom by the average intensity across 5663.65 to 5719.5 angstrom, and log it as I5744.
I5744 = 1.03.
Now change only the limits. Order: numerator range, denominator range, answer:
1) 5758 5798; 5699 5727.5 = 1.07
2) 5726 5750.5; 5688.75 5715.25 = 1.10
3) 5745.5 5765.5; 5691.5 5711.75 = 1.09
